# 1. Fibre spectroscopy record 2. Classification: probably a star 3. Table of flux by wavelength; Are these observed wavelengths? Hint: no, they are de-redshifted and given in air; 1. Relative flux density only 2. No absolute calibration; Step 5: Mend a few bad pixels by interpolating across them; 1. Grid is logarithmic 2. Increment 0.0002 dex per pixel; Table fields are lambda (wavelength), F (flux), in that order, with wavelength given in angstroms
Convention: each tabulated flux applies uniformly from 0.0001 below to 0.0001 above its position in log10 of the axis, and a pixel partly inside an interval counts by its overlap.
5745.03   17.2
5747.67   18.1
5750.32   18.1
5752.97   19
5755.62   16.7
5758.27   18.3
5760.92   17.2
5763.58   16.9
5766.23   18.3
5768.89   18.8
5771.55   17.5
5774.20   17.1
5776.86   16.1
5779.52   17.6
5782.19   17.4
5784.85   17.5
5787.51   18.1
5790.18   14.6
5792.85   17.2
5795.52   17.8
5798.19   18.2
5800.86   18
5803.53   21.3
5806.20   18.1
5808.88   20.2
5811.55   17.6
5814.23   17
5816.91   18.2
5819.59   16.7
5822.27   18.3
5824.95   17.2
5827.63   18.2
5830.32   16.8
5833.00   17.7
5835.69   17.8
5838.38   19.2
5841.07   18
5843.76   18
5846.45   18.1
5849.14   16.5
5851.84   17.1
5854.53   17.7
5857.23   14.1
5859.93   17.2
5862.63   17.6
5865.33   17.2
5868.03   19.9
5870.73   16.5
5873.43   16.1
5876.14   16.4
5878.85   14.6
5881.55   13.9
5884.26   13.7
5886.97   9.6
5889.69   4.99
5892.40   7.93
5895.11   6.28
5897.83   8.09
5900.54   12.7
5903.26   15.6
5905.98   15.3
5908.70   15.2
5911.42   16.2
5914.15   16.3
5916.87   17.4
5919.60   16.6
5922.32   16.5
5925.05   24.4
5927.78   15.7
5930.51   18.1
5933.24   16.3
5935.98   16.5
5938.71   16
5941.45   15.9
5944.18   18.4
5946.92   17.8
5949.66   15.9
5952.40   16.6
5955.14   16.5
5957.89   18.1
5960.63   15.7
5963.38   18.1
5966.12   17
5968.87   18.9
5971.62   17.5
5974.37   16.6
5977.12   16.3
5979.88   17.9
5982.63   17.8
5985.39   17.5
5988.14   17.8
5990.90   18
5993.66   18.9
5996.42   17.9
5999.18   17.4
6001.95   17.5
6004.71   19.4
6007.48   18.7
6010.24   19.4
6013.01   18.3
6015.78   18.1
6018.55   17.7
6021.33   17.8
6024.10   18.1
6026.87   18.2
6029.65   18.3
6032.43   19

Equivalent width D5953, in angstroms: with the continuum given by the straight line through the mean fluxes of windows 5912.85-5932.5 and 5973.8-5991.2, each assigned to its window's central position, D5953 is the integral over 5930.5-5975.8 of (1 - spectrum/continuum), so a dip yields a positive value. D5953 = 1.5 angstroms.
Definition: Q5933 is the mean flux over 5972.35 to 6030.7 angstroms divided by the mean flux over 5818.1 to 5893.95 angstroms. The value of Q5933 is 1.13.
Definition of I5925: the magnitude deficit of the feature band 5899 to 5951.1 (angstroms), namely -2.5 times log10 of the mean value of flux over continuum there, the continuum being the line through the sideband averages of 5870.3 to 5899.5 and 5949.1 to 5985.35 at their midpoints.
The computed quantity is -0.17 mag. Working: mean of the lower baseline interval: 11.5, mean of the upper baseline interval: 17.2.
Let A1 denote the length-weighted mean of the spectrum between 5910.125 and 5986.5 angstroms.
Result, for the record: 17.2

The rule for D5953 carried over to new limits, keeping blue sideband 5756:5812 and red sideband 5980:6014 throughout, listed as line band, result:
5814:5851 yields 0.4 angstroms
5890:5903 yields 6.5 angstroms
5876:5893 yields 6.2 angstroms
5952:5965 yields 0.8 angstroms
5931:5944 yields 1.1 angstroms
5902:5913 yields 1.5 angstroms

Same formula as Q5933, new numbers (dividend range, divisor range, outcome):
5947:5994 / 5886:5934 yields 1.23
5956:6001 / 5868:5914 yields 1.35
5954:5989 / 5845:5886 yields 1.06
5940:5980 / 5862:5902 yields 1.32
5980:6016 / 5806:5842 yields 1.02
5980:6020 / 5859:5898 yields 1.35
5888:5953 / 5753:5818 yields 0.84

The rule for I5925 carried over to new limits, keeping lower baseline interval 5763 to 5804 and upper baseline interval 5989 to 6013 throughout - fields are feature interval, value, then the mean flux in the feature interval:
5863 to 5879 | 0.06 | 17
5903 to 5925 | 0.09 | 16.7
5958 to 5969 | 0.06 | 17.3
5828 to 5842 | -0.01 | 17.9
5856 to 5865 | 0.09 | 16.4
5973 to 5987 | 0.07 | 17.2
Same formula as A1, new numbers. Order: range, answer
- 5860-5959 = 15.3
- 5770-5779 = 17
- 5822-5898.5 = 15.3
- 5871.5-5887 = 14.5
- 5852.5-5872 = 17.2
